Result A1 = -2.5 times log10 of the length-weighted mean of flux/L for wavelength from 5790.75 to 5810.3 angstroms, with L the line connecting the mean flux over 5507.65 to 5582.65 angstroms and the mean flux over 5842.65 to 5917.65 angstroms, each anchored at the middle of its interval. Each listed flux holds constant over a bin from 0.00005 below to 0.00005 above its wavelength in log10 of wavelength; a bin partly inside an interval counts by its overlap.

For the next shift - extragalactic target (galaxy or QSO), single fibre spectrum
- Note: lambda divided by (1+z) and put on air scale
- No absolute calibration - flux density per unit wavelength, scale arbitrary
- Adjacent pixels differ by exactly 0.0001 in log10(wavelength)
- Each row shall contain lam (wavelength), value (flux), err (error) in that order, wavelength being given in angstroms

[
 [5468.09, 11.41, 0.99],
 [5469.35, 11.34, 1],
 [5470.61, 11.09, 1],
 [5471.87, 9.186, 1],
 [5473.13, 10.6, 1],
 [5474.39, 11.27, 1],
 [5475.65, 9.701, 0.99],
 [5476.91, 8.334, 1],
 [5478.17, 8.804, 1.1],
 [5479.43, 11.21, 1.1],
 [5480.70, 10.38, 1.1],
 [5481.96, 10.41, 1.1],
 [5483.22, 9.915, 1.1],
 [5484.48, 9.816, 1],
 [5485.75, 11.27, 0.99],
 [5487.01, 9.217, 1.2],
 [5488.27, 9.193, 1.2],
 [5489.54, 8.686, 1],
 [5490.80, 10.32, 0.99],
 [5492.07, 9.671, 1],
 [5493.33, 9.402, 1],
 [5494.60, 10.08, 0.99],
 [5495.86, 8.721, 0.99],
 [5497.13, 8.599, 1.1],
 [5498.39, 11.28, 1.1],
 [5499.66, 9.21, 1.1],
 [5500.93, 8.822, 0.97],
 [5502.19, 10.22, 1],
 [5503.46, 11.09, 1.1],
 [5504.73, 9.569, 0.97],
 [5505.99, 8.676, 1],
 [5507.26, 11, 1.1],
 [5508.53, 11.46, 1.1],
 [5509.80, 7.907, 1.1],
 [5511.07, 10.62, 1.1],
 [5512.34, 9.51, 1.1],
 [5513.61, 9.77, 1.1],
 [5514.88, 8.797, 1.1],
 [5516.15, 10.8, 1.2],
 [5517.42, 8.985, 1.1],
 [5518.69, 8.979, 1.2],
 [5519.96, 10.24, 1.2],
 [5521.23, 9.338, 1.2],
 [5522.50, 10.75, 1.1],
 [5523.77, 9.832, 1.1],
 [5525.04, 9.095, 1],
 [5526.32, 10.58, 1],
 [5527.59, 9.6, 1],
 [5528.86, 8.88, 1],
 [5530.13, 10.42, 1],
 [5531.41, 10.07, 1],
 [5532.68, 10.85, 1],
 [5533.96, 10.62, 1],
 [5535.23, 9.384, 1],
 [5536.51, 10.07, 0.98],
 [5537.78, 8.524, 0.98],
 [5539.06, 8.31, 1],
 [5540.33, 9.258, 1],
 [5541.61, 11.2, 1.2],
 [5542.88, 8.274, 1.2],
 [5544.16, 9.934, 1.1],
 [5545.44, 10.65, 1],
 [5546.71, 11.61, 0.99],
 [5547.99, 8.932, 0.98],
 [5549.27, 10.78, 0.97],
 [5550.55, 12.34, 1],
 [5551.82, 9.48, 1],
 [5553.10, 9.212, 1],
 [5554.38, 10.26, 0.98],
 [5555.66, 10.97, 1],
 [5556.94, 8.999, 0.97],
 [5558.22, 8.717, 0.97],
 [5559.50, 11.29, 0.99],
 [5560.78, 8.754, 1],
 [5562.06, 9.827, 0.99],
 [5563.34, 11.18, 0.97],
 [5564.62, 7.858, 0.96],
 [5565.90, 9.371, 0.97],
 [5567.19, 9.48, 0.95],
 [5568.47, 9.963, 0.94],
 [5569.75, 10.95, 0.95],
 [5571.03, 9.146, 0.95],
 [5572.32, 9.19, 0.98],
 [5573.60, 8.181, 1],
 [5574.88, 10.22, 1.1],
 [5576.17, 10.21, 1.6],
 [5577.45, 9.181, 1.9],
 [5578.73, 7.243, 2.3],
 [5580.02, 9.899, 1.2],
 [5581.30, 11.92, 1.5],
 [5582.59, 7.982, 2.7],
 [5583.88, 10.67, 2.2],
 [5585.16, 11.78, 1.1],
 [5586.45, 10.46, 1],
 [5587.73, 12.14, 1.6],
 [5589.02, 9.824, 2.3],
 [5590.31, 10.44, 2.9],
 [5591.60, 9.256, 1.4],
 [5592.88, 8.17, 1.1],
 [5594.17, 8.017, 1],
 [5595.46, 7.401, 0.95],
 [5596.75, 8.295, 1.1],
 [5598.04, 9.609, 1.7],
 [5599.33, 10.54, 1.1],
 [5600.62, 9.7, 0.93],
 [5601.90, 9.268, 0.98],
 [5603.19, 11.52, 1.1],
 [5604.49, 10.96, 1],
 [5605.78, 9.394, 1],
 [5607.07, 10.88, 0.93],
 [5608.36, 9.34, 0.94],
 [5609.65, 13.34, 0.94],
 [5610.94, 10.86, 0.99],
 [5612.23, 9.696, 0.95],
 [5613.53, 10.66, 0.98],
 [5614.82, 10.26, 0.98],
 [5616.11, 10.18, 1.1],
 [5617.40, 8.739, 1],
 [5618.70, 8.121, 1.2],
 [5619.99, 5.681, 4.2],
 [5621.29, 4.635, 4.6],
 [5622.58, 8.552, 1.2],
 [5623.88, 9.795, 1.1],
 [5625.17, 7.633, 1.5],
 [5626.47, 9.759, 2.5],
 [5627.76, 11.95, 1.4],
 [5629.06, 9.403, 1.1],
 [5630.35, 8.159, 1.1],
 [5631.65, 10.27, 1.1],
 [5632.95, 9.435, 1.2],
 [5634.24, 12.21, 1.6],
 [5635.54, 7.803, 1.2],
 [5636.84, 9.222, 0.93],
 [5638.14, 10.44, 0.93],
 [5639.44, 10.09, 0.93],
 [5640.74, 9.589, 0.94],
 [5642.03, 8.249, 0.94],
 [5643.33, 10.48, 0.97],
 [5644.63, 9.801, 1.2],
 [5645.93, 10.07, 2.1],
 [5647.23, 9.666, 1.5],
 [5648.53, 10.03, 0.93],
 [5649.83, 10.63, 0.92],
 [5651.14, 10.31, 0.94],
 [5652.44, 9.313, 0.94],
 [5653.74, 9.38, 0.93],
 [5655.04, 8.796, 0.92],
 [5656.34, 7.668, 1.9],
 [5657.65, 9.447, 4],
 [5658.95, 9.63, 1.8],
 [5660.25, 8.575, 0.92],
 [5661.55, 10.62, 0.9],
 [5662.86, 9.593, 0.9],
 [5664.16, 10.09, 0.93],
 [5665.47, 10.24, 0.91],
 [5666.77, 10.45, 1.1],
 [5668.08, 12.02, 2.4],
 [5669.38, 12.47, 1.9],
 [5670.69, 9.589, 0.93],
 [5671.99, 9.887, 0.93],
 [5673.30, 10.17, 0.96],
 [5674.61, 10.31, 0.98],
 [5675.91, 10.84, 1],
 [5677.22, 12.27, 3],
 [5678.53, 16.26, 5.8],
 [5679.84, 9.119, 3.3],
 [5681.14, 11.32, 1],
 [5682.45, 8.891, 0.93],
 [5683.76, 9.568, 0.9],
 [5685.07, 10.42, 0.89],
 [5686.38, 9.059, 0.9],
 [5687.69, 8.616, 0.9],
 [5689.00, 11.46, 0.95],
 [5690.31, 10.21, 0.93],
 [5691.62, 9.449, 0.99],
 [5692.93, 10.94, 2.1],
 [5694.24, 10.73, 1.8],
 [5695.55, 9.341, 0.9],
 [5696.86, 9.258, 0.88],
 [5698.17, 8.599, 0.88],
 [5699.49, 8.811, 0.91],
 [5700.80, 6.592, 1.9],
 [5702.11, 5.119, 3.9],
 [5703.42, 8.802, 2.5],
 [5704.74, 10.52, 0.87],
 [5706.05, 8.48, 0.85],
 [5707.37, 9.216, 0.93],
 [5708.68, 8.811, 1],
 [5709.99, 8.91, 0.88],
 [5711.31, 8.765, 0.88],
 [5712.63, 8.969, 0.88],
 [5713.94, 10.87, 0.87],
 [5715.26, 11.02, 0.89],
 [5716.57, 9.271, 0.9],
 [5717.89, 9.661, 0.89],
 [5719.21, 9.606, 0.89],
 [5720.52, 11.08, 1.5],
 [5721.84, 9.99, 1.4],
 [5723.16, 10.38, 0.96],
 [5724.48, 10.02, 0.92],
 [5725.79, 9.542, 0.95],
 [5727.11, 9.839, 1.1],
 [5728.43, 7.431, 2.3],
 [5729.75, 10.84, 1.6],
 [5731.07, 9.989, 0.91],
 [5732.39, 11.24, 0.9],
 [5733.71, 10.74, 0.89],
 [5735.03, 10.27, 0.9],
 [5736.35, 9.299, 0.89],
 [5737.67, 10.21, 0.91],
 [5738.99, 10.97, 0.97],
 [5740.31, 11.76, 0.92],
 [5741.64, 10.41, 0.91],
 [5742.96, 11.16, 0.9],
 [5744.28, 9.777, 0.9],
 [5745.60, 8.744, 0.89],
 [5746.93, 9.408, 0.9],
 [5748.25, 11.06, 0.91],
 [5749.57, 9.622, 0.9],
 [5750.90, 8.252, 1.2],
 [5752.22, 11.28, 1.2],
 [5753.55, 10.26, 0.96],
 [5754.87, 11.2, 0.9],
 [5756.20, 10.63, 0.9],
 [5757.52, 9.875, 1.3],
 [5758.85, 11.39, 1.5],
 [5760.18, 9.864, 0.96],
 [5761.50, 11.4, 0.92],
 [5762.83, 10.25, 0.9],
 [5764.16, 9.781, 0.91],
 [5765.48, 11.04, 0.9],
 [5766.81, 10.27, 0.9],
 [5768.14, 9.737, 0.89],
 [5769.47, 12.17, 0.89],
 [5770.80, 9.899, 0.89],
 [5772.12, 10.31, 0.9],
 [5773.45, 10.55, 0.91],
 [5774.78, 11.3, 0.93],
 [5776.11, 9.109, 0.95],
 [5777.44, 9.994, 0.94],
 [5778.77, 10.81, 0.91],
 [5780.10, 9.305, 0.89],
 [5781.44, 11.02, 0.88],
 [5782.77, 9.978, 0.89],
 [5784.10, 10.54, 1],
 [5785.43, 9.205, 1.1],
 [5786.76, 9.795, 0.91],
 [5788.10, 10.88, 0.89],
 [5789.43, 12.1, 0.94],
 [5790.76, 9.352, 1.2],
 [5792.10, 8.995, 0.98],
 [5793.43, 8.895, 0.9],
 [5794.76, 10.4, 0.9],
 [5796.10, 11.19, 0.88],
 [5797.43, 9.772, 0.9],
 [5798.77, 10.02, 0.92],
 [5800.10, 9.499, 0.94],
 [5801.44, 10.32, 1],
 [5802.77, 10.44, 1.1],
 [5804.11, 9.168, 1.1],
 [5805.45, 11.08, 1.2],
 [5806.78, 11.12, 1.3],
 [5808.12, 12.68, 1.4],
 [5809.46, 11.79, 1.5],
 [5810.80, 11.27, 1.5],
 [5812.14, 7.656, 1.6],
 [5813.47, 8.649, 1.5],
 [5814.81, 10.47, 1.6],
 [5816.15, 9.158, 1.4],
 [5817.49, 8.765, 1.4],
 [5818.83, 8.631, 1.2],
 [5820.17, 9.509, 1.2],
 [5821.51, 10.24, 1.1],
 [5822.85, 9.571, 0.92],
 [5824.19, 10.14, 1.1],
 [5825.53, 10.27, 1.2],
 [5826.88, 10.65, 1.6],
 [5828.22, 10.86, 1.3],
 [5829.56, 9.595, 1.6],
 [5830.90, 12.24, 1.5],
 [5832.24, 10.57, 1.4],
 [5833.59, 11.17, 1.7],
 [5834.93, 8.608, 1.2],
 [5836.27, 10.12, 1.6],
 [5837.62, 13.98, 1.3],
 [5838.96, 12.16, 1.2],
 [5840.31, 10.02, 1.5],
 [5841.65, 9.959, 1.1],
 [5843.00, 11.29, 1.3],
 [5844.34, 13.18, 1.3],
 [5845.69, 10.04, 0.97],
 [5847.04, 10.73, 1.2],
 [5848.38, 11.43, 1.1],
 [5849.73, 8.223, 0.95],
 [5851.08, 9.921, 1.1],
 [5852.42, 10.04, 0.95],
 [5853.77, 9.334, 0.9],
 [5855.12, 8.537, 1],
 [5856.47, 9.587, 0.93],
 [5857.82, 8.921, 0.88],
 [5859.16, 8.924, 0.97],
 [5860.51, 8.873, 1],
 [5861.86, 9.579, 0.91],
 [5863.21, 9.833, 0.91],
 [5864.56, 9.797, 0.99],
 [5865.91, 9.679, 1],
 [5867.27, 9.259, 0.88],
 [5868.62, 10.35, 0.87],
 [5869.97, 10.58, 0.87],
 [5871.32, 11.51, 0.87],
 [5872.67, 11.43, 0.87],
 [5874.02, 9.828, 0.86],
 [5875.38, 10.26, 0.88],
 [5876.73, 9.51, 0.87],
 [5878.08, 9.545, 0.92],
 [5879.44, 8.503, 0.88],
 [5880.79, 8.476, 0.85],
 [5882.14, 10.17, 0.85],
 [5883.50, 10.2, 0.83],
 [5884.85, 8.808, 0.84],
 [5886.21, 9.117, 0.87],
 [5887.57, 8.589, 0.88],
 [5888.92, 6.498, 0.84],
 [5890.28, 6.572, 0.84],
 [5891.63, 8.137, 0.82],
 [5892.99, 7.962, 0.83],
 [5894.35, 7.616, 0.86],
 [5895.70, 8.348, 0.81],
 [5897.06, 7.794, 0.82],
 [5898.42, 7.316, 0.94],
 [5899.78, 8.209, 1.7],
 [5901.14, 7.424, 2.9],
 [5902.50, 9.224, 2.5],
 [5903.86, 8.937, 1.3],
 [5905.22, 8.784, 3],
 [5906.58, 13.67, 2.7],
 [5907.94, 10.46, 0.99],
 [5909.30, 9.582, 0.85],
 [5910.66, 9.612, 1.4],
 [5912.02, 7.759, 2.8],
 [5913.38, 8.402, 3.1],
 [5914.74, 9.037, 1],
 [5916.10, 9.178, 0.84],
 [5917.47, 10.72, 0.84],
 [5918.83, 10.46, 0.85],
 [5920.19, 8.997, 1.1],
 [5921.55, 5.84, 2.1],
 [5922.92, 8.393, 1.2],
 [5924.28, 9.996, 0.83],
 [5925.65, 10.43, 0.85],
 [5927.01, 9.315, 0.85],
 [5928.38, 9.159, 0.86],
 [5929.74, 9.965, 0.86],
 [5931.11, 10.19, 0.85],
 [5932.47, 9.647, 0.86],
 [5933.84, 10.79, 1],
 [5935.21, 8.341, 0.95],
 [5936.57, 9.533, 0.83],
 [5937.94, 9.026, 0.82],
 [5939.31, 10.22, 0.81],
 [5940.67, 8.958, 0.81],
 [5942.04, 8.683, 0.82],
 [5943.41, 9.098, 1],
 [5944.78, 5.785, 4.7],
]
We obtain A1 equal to -0.098 mag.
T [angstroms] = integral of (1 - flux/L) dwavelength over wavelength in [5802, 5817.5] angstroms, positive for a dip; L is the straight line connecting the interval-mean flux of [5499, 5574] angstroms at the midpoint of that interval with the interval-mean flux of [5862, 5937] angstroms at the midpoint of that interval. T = -1.45 angstroms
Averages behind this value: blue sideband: 9.8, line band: 10.2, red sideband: 9.23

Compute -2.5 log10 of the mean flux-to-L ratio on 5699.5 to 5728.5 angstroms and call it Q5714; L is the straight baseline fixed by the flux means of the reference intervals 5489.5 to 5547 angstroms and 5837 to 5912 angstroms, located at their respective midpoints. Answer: 0.05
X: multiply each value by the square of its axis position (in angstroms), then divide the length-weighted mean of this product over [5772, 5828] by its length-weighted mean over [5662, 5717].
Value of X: 1.06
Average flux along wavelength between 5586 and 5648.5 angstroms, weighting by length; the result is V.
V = 9.58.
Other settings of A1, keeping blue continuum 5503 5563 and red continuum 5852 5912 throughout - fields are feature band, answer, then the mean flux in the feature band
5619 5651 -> 0.04 mag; 9.32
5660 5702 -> -0.06 mag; 10.1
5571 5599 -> 0.03 mag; 9.53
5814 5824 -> -0.02 mag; 9.5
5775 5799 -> -0.08 mag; 10.1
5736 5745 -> -0.12 mag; 10.5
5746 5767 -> -0.10 mag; 10.3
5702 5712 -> 0.09 mag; 8.76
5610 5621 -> 0.06 mag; 9.23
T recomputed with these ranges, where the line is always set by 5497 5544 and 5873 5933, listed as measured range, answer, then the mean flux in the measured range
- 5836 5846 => -2.5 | 11.4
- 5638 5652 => -0.6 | 9.91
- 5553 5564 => -0.3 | 9.94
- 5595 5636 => 0.3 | 9.52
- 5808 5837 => -2.8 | 10.1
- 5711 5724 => -0.8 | 9.99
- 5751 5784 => -4.1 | 10.4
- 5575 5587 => -0.4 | 9.93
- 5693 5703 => 1.0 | 8.52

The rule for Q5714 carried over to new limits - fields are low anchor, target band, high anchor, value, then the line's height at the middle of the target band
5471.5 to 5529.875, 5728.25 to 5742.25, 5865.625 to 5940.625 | -0.10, 9.46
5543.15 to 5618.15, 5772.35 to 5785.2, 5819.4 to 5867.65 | -0.01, 10.1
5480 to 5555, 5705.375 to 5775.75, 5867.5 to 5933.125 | -0.07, 9.46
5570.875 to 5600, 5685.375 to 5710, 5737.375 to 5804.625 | 0.10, 9.99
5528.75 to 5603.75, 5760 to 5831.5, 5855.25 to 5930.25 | -0.10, 9.36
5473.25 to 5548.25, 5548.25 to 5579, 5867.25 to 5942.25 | 0.00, 9.73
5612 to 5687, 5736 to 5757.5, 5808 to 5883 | -0.03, 9.94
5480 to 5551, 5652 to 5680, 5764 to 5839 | -0.03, 10.1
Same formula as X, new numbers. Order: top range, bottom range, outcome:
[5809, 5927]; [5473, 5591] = 1.09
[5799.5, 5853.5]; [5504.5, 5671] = 1.16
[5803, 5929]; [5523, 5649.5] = 1.10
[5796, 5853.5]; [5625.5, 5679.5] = 1.09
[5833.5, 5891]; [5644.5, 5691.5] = 1.03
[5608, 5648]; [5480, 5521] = 1.02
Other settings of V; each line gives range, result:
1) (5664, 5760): 10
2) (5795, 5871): 10.2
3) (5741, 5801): 10.2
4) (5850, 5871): 9.56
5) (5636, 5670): 9.87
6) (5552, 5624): 9.61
